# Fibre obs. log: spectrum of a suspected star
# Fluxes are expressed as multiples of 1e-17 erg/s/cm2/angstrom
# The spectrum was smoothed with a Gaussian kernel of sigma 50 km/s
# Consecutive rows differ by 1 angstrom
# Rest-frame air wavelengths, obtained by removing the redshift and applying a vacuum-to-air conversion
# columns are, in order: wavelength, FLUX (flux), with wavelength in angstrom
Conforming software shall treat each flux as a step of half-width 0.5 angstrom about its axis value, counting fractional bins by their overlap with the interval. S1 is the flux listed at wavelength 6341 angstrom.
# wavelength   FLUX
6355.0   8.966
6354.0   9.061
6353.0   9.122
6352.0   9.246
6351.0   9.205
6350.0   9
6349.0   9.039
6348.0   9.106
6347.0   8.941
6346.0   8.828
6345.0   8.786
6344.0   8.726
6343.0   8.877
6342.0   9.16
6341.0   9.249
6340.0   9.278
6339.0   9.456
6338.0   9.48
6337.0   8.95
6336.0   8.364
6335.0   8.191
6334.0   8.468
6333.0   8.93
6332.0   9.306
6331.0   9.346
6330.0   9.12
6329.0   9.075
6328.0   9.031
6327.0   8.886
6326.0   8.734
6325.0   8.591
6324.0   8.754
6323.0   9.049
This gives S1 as 9.249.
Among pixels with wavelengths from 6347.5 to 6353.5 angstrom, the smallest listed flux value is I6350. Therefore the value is 9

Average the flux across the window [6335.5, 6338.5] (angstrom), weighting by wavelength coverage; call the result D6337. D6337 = 8.93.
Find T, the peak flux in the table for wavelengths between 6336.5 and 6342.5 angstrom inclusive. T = 9.48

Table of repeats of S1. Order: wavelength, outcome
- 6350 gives 9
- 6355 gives 8.966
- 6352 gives 9.246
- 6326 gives 8.734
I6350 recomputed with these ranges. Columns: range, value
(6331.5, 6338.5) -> 8.191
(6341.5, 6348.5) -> 8.726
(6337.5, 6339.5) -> 9.456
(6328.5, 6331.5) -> 9.075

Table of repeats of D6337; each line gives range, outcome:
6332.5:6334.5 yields 8.7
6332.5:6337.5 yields 8.58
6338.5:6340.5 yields 9.37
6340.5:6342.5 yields 9.2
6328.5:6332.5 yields 9.21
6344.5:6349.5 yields 8.94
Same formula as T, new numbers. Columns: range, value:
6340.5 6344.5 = 9.249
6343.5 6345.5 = 8.786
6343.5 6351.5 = 9.205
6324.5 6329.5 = 9.075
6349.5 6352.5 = 9.246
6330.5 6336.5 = 9.346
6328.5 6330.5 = 9.12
